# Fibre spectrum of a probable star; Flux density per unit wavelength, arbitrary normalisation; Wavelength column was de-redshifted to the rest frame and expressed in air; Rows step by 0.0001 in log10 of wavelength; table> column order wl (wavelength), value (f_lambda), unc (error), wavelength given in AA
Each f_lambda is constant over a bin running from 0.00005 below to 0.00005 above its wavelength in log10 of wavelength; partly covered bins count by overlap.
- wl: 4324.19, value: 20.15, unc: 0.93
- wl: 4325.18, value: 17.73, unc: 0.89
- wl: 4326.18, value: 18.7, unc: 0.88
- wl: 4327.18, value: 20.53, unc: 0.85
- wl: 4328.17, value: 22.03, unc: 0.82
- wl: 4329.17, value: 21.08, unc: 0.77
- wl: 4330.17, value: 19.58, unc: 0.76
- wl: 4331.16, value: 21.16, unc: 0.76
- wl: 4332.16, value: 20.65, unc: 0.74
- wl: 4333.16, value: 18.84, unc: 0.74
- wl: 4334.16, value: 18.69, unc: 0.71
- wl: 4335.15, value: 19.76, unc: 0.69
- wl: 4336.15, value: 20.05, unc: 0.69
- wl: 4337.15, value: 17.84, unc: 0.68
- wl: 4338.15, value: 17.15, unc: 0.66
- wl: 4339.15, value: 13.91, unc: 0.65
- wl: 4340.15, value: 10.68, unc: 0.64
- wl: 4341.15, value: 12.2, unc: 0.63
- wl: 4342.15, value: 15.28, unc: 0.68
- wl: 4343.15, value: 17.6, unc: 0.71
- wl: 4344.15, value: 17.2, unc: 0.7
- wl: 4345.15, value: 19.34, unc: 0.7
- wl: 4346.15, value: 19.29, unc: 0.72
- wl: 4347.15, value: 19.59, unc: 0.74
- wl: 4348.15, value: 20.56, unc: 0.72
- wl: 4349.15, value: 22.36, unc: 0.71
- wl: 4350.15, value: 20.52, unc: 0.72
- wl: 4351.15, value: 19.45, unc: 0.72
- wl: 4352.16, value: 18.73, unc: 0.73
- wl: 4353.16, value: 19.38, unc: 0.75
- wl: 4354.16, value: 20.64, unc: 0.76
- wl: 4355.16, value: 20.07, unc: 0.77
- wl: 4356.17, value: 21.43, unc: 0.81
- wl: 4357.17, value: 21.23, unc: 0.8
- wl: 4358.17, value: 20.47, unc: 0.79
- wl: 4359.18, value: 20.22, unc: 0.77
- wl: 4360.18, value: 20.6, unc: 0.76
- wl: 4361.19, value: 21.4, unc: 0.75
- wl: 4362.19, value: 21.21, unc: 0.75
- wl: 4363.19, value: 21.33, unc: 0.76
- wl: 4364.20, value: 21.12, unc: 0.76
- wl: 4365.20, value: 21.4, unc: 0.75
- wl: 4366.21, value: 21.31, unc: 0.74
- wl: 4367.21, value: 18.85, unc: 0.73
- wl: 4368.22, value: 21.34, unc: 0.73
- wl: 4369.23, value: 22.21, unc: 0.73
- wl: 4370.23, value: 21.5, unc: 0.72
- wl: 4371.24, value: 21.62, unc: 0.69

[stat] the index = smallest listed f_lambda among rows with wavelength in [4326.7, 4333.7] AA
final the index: 18.84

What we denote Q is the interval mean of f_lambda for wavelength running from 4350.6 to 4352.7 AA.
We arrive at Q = 19.1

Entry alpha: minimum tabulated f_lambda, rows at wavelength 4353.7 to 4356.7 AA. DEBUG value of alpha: 20.07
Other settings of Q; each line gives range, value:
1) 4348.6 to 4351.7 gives 20.7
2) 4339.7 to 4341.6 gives 11.4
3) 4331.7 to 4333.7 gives 19.7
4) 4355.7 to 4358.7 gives 21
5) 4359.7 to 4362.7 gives 21.1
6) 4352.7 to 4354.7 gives 20.1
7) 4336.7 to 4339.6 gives 16.3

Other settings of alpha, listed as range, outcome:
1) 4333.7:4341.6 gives 10.68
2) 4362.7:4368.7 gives 18.85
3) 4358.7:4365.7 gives 20.22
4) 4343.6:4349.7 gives 17.2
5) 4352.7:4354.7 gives 19.38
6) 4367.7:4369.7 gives 21.34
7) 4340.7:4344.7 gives 12.2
